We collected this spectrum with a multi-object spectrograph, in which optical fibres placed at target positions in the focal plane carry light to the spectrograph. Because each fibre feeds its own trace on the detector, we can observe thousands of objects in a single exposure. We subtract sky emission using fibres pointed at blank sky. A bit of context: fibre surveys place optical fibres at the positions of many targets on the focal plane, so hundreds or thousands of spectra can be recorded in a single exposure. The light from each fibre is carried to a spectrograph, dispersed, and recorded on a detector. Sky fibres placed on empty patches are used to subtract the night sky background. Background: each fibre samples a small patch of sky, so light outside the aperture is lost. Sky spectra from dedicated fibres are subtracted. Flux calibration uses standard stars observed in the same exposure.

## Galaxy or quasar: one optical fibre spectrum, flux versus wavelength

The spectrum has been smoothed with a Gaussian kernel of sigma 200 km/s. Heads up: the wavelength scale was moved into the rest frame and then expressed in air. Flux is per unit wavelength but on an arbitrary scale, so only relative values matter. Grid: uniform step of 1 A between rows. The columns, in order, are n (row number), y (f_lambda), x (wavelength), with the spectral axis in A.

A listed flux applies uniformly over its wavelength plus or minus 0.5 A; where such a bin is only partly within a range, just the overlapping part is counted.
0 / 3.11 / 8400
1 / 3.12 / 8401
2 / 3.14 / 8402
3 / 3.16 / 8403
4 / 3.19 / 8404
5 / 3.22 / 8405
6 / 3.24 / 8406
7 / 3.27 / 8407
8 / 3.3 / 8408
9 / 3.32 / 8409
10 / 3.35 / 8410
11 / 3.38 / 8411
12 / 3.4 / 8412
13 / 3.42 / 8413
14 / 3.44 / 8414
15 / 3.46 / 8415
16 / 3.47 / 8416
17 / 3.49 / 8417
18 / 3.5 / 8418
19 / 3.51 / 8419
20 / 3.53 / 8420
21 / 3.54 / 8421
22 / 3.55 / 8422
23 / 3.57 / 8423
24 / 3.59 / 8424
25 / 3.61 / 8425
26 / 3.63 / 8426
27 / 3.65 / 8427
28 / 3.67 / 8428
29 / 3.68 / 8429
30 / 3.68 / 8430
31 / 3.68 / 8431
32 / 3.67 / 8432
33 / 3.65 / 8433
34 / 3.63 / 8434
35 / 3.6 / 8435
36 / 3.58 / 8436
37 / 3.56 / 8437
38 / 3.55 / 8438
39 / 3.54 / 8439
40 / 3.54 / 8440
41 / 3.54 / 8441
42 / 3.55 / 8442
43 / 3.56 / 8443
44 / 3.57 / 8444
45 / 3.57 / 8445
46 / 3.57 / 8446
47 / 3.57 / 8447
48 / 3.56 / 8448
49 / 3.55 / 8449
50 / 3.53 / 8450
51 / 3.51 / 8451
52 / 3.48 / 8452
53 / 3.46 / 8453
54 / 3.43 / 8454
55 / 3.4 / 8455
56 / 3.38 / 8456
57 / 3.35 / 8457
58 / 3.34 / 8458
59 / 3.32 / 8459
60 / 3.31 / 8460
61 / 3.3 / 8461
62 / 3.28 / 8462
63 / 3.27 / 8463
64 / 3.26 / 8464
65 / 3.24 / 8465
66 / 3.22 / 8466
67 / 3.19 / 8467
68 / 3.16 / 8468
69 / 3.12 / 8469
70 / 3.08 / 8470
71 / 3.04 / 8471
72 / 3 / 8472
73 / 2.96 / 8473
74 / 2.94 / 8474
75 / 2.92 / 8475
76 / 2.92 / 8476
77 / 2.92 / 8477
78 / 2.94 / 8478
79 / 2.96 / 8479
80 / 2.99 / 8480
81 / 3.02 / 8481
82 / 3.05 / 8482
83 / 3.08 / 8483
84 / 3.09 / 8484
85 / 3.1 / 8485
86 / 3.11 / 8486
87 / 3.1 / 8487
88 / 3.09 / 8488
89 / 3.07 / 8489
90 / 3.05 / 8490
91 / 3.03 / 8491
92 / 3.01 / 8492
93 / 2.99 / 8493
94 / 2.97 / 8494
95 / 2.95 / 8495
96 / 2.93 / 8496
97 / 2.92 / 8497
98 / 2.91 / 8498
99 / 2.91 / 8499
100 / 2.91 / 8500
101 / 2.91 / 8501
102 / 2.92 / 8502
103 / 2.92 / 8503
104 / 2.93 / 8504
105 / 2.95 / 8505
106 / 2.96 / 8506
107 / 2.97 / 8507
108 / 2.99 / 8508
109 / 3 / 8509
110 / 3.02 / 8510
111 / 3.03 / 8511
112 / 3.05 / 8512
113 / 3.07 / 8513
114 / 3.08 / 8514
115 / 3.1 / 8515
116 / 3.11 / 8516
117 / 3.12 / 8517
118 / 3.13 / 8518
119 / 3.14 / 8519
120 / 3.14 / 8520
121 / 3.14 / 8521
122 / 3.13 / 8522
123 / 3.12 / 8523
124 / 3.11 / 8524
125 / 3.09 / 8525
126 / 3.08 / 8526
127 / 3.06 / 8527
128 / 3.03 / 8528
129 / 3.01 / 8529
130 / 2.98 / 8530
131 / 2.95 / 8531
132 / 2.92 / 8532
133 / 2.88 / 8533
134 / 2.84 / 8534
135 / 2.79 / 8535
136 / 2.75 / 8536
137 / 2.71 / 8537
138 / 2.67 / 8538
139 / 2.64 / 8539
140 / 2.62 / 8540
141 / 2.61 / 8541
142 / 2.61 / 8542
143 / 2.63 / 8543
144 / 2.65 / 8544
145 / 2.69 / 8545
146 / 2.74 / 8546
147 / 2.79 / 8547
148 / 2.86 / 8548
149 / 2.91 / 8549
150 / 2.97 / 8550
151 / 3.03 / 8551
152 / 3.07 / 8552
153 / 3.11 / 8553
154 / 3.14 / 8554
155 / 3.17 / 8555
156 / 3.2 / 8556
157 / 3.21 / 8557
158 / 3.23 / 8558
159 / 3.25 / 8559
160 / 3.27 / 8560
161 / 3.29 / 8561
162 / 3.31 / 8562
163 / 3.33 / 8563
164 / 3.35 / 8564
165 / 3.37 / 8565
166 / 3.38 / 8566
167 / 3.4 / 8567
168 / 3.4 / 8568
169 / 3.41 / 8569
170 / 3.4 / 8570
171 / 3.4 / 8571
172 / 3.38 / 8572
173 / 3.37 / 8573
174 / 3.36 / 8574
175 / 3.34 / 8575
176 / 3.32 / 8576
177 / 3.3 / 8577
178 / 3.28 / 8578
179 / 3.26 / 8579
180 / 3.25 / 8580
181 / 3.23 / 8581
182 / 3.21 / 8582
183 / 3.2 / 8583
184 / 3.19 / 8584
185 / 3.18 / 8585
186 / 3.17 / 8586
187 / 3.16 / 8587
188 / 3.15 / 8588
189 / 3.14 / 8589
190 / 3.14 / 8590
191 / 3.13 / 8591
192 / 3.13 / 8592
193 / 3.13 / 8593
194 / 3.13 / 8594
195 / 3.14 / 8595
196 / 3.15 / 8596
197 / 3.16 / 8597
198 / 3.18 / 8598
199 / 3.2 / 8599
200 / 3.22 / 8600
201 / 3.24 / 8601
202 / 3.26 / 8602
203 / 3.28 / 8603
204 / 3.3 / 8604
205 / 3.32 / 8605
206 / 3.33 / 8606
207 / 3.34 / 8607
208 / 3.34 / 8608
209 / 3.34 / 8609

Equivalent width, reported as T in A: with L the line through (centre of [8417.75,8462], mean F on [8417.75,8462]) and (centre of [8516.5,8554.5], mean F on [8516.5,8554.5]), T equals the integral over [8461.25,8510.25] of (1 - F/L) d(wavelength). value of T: 3.2 A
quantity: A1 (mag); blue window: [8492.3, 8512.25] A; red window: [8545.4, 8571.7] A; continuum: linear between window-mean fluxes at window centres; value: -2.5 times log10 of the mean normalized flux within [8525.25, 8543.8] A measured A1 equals 0.098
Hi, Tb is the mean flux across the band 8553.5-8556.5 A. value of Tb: 3.17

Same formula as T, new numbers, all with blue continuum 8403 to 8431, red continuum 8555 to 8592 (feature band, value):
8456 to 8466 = 0.3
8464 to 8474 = 0.9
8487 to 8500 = 1.5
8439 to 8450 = -0.4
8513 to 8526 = 0.9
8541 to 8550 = 1.5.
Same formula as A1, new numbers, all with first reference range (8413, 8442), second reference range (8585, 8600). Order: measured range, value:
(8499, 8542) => 0.13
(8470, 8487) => 0.15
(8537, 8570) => 0.07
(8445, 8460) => 0.02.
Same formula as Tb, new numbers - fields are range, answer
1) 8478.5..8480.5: 2.98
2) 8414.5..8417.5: 3.47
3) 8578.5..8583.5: 3.23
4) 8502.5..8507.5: 2.95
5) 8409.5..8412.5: 3.38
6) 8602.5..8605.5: 3.3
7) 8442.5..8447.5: 3.57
